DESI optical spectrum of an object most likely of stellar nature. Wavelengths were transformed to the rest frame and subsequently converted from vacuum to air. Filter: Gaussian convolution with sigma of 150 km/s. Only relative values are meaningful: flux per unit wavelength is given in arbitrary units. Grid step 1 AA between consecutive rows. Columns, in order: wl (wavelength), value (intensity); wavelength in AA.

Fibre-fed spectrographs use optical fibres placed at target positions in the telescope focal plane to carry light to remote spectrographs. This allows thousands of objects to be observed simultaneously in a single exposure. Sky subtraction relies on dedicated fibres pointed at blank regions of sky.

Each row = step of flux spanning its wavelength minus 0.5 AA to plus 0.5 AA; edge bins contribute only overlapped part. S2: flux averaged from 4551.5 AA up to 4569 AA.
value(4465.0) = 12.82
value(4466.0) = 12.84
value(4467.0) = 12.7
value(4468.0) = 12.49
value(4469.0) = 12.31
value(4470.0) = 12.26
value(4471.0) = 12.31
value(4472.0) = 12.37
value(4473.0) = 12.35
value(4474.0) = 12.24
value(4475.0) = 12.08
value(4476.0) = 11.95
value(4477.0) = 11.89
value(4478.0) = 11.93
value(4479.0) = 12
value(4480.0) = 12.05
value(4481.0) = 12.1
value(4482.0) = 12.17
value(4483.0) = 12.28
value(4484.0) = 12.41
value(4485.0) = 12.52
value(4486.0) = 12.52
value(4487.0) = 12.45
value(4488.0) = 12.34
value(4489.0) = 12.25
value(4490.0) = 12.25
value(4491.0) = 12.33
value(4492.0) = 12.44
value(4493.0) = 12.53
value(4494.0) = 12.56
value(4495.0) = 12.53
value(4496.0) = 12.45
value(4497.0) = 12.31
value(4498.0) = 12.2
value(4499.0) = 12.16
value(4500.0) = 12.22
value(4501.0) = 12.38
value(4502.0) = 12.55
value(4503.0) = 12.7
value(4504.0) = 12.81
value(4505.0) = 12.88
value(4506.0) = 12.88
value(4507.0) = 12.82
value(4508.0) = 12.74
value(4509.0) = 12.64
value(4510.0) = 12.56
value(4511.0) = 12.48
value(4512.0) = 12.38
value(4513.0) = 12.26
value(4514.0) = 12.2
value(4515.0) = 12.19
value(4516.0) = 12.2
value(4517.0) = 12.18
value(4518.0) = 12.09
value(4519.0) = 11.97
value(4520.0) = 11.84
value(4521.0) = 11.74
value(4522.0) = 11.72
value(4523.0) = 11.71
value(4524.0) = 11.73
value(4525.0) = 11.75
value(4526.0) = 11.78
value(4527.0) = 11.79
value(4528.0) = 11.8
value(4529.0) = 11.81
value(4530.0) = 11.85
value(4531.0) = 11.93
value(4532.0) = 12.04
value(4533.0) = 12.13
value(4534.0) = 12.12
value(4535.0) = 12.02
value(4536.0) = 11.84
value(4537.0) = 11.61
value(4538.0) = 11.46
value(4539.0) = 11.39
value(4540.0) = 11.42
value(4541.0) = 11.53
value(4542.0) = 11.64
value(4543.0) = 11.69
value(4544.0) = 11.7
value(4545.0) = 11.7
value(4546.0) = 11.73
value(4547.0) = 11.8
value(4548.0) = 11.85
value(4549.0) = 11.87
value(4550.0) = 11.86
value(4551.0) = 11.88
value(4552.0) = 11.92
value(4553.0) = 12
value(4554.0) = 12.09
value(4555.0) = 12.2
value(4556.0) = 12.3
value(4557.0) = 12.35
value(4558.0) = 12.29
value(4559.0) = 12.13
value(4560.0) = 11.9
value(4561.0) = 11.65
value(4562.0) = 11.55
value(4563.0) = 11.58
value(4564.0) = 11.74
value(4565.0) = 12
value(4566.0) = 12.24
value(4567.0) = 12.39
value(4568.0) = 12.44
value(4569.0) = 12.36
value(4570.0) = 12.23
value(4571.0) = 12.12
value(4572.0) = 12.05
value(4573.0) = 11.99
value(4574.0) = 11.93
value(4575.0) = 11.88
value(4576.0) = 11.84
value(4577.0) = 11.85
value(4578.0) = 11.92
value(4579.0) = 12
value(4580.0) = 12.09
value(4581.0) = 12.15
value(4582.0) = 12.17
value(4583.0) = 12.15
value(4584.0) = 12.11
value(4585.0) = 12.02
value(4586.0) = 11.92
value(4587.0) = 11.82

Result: 12.1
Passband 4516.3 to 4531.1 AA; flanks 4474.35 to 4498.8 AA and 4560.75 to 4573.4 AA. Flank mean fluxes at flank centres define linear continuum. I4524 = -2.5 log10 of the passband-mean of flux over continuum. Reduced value 0.03 mag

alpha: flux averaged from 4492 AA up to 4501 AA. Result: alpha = 12.4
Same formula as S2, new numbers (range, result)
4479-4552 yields 12.1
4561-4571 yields 12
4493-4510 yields 12.6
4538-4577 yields 11.9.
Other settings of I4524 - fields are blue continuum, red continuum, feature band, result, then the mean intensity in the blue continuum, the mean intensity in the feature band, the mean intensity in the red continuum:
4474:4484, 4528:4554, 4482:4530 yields -0.029 mag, 12.1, 12.3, 11.8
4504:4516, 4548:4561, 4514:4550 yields 0.043 mag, 12.5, 11.8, 12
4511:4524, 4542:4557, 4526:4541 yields 0.017 mag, 12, 11.8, 11.9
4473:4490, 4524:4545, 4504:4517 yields -0.049 mag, 12.2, 12.5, 11.8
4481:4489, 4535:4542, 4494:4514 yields -0.038 mag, 12.4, 12.5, 11.6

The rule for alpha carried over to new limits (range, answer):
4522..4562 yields 11.8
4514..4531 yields 11.9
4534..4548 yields 11.7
